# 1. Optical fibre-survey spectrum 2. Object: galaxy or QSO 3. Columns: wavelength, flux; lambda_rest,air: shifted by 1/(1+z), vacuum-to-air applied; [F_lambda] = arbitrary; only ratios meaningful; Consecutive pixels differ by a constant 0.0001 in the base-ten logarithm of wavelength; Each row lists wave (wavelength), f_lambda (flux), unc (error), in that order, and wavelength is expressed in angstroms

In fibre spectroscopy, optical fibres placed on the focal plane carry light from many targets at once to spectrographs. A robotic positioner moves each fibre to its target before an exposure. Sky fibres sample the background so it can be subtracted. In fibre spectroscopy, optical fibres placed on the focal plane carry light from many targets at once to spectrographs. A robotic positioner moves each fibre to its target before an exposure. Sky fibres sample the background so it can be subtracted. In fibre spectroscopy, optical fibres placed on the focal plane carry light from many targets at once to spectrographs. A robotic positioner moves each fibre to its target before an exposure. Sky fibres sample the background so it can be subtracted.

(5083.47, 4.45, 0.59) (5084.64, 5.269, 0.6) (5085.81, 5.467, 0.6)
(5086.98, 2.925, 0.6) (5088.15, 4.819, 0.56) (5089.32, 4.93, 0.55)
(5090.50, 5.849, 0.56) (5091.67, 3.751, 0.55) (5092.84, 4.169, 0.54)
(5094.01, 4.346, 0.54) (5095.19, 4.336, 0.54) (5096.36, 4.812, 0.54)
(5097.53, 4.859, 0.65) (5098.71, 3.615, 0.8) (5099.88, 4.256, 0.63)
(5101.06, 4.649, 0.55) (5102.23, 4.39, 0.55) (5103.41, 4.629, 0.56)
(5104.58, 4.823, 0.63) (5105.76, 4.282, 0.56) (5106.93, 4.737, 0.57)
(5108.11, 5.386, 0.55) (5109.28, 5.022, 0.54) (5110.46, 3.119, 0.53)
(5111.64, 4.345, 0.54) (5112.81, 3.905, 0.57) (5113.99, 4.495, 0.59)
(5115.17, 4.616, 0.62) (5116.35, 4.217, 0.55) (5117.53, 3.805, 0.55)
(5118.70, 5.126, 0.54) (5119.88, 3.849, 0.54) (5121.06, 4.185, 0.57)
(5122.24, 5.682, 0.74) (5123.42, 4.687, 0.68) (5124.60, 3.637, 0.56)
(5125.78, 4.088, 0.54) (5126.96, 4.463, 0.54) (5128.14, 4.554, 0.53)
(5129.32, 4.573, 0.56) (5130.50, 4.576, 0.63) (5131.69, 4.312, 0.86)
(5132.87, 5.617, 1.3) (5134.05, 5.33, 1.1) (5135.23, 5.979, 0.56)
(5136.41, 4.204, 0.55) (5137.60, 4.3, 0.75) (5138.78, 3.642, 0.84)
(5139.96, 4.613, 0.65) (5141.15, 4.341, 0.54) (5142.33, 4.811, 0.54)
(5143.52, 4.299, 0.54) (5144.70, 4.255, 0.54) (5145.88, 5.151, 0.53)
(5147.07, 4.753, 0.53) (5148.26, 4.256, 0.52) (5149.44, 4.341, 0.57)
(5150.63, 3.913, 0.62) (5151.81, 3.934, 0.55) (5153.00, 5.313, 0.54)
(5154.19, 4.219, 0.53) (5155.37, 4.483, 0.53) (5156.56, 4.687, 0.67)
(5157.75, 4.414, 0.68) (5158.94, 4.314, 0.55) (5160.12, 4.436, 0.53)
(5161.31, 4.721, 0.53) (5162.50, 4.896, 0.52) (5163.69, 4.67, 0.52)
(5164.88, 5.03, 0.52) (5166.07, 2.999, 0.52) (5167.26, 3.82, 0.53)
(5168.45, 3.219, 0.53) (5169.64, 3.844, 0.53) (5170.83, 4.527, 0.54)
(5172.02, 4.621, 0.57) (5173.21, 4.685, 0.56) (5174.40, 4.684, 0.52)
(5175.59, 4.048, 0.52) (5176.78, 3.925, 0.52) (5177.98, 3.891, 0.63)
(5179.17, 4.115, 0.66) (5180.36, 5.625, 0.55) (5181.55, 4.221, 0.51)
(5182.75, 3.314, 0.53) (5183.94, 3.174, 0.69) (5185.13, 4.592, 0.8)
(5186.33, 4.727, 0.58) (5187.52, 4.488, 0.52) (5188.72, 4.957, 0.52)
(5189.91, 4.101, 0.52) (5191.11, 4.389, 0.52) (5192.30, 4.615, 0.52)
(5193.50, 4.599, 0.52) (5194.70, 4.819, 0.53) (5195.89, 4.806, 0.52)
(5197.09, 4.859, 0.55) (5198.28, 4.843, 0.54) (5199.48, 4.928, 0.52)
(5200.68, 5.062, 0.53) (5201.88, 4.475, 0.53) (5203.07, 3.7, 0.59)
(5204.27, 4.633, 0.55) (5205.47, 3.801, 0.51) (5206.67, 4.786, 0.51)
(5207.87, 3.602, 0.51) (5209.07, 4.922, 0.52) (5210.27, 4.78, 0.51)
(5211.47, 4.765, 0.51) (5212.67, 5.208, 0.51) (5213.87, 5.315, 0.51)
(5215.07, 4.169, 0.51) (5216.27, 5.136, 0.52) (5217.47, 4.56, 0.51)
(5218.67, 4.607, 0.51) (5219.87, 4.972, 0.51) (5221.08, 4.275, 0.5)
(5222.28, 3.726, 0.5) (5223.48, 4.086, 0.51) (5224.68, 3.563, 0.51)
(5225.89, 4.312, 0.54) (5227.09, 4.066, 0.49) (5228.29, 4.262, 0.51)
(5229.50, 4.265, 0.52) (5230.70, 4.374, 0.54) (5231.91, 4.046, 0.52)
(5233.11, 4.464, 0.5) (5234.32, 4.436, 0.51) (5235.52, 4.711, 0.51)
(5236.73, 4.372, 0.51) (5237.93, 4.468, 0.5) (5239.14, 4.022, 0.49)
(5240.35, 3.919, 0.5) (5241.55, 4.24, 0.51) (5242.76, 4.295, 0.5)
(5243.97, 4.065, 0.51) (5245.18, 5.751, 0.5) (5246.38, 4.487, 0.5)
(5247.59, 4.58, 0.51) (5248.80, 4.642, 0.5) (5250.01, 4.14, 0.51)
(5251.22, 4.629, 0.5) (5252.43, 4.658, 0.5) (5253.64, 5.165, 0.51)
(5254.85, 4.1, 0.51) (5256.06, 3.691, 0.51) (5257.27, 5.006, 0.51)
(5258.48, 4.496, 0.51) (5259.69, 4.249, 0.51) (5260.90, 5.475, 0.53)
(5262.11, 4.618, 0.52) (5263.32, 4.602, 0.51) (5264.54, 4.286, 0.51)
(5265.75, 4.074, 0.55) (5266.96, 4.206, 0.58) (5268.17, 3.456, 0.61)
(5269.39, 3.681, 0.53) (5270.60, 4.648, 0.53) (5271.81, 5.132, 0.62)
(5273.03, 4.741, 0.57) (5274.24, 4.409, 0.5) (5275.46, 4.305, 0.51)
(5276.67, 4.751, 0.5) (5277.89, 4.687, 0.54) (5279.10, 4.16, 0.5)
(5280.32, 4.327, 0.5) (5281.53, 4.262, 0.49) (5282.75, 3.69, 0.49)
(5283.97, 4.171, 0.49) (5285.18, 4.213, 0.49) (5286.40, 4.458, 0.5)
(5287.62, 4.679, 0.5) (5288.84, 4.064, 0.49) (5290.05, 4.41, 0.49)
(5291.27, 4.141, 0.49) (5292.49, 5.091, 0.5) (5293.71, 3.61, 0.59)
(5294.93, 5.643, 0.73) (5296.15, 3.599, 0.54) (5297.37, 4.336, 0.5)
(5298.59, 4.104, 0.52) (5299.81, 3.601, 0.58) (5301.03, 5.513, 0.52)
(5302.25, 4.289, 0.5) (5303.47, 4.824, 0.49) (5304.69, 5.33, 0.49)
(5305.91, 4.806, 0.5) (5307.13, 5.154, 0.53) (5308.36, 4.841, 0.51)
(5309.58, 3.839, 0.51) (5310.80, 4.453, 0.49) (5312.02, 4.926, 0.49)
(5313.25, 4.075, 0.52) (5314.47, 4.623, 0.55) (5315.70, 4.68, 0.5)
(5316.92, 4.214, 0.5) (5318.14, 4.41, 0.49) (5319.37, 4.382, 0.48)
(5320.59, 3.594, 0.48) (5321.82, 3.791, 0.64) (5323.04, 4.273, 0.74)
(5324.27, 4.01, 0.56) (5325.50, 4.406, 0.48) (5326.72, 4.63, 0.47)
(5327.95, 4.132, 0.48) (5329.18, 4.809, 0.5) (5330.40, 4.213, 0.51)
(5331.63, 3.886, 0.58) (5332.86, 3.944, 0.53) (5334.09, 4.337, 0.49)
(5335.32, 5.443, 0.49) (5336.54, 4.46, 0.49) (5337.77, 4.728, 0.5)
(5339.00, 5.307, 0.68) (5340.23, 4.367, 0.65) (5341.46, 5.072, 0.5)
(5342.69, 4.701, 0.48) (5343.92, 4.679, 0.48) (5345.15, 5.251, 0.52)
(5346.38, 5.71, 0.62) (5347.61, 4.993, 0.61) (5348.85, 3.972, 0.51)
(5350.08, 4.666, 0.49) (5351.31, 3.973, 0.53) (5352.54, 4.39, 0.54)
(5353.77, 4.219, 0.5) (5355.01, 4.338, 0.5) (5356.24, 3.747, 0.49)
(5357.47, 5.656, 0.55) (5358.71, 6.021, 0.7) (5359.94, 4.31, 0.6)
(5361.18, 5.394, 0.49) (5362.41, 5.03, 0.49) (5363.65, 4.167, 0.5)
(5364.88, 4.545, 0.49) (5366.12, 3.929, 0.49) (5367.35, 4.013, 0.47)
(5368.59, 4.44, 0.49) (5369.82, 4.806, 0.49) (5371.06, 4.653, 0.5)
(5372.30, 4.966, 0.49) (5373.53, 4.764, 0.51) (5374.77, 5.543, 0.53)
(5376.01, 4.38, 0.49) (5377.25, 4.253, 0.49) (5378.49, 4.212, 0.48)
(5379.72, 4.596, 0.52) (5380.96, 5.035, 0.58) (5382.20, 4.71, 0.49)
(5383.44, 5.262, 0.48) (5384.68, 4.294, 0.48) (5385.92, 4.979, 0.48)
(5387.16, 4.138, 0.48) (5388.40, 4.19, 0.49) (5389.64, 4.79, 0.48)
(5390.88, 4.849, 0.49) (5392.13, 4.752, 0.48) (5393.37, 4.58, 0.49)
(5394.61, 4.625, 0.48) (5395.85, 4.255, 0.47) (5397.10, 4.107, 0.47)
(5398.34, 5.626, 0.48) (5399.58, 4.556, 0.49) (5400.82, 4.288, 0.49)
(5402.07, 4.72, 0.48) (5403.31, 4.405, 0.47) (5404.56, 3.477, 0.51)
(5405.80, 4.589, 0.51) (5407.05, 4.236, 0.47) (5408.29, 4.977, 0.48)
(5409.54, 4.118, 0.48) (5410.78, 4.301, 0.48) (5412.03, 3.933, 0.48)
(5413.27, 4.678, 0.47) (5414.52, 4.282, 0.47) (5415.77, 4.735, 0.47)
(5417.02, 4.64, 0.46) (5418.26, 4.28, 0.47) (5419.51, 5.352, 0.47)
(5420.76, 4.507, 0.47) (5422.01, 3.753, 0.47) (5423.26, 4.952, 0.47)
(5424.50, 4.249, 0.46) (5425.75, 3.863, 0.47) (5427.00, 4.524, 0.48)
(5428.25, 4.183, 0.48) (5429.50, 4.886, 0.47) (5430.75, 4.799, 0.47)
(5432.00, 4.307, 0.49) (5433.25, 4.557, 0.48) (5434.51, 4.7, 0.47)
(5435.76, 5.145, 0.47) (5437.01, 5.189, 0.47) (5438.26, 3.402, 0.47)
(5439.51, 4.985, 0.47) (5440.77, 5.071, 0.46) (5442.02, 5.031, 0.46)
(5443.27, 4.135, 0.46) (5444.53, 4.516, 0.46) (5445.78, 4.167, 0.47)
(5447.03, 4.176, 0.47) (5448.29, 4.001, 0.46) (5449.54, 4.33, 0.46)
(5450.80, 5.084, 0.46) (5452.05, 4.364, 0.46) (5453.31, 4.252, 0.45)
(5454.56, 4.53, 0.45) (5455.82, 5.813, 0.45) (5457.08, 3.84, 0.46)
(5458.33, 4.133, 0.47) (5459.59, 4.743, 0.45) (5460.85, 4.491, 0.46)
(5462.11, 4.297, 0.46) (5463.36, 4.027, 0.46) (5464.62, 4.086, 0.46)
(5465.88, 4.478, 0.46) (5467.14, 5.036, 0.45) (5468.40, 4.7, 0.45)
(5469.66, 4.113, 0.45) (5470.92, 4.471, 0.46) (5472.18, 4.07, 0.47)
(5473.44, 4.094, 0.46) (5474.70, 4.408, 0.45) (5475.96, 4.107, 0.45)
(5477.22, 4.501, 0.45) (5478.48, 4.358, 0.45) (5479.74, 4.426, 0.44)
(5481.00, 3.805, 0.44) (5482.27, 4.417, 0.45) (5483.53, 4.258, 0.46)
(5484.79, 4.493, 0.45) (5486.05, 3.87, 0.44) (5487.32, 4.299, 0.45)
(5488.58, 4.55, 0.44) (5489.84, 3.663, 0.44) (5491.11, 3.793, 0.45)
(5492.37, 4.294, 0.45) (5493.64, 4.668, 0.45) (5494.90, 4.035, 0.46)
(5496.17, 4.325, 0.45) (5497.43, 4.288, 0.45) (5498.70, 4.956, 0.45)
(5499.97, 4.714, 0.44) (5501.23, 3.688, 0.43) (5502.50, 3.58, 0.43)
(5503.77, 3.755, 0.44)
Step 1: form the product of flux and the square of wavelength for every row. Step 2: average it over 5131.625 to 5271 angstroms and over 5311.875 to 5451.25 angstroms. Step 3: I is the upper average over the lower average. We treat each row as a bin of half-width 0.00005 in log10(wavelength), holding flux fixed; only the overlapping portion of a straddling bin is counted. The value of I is 1.09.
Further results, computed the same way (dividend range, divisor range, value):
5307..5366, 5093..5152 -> 1.10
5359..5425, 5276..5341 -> 1.06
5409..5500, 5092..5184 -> 1.13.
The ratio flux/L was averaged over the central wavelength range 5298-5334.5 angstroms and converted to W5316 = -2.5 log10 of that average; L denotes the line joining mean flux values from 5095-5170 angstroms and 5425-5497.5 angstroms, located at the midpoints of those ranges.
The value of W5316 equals 0.005 mag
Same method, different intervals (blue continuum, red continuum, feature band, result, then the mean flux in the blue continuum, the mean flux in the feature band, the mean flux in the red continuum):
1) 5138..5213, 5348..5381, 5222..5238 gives 0.060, 4.42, 4.23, 4.59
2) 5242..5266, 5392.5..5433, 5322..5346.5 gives -0.018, 4.55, 4.58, 4.47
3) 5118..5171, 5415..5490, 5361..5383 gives -0.043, 4.47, 4.63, 4.44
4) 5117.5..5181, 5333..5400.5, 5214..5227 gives 0.040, 4.46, 4.37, 4.67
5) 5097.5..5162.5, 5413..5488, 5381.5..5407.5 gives -0.022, 4.5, 4.55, 4.45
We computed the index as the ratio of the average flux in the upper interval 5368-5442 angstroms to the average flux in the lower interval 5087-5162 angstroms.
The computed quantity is 1.0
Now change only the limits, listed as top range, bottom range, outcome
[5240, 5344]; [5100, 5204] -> 1.00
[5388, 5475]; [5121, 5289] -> 1.01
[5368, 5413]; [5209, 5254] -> 1.02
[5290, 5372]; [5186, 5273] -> 1.01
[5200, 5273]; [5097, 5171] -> 1.00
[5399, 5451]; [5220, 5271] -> 1.03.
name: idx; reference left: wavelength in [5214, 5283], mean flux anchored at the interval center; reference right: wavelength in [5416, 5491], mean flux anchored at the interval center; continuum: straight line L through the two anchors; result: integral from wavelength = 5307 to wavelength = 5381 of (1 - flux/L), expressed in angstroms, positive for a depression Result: -2.3 angstroms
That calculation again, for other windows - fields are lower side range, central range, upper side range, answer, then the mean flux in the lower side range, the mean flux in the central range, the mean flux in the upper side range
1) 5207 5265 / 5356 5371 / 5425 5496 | -0.89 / 4.47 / 4.69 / 4.4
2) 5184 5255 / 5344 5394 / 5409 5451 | -1.93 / 4.49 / 4.66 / 4.49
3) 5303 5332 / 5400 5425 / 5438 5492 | -0.21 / 4.43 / 4.43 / 4.36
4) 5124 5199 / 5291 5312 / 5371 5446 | -0.23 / 4.44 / 4.56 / 4.56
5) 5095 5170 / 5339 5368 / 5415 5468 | -1.13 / 4.45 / 4.67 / 4.51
